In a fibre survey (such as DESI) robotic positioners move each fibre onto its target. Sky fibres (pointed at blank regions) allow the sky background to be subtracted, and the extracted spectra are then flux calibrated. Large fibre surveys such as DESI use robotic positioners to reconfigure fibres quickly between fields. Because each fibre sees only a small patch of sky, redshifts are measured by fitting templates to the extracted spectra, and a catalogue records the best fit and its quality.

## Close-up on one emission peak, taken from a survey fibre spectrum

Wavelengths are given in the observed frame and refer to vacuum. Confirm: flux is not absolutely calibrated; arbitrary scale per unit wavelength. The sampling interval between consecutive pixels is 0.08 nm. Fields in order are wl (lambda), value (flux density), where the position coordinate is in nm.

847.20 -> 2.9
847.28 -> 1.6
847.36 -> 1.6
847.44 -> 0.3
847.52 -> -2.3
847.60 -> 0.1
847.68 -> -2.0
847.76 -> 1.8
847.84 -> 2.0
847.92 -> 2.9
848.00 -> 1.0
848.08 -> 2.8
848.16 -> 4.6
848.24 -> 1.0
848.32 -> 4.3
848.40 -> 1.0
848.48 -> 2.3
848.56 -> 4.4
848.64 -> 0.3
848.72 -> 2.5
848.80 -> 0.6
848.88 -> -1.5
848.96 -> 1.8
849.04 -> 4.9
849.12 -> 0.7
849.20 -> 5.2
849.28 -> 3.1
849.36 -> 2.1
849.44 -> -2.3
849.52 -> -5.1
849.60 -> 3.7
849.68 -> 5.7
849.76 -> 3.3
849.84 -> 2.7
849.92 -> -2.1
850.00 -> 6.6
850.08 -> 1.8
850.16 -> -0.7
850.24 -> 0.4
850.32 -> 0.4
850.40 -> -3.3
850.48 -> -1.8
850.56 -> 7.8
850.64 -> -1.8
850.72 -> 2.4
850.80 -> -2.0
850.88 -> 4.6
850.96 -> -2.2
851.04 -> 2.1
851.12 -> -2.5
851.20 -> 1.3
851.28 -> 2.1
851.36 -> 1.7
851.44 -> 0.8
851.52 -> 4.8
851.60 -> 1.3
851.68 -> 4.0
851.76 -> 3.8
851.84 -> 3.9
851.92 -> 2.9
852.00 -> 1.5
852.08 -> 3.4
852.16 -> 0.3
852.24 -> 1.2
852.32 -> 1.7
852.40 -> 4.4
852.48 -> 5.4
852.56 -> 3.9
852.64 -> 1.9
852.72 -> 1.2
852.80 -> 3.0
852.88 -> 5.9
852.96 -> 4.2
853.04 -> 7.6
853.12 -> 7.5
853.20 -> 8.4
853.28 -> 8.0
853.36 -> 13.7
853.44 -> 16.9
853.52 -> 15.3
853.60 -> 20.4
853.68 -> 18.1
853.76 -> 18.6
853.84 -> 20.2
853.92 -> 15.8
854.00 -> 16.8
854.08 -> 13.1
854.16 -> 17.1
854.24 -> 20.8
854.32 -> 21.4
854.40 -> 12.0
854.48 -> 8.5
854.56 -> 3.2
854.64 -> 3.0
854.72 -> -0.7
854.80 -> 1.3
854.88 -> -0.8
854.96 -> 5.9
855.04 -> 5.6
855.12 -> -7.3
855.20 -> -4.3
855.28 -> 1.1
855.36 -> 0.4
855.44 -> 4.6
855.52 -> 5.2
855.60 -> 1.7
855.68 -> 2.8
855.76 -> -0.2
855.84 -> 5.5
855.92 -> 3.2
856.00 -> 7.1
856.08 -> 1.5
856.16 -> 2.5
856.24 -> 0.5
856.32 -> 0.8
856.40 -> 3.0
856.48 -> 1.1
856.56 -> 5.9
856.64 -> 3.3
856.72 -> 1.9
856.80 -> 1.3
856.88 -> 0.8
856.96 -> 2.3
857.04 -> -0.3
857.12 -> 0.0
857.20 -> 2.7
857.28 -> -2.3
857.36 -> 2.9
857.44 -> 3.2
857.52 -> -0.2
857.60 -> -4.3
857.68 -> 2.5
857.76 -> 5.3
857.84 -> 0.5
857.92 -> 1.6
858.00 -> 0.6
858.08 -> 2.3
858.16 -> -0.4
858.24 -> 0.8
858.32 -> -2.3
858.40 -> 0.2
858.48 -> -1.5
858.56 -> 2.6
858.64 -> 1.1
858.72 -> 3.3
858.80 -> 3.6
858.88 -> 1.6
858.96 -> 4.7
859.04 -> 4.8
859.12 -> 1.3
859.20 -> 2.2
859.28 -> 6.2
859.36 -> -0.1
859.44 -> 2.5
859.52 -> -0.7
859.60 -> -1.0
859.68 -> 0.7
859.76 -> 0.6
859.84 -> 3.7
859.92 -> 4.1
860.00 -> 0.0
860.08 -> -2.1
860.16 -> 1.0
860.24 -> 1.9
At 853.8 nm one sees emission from [O II]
